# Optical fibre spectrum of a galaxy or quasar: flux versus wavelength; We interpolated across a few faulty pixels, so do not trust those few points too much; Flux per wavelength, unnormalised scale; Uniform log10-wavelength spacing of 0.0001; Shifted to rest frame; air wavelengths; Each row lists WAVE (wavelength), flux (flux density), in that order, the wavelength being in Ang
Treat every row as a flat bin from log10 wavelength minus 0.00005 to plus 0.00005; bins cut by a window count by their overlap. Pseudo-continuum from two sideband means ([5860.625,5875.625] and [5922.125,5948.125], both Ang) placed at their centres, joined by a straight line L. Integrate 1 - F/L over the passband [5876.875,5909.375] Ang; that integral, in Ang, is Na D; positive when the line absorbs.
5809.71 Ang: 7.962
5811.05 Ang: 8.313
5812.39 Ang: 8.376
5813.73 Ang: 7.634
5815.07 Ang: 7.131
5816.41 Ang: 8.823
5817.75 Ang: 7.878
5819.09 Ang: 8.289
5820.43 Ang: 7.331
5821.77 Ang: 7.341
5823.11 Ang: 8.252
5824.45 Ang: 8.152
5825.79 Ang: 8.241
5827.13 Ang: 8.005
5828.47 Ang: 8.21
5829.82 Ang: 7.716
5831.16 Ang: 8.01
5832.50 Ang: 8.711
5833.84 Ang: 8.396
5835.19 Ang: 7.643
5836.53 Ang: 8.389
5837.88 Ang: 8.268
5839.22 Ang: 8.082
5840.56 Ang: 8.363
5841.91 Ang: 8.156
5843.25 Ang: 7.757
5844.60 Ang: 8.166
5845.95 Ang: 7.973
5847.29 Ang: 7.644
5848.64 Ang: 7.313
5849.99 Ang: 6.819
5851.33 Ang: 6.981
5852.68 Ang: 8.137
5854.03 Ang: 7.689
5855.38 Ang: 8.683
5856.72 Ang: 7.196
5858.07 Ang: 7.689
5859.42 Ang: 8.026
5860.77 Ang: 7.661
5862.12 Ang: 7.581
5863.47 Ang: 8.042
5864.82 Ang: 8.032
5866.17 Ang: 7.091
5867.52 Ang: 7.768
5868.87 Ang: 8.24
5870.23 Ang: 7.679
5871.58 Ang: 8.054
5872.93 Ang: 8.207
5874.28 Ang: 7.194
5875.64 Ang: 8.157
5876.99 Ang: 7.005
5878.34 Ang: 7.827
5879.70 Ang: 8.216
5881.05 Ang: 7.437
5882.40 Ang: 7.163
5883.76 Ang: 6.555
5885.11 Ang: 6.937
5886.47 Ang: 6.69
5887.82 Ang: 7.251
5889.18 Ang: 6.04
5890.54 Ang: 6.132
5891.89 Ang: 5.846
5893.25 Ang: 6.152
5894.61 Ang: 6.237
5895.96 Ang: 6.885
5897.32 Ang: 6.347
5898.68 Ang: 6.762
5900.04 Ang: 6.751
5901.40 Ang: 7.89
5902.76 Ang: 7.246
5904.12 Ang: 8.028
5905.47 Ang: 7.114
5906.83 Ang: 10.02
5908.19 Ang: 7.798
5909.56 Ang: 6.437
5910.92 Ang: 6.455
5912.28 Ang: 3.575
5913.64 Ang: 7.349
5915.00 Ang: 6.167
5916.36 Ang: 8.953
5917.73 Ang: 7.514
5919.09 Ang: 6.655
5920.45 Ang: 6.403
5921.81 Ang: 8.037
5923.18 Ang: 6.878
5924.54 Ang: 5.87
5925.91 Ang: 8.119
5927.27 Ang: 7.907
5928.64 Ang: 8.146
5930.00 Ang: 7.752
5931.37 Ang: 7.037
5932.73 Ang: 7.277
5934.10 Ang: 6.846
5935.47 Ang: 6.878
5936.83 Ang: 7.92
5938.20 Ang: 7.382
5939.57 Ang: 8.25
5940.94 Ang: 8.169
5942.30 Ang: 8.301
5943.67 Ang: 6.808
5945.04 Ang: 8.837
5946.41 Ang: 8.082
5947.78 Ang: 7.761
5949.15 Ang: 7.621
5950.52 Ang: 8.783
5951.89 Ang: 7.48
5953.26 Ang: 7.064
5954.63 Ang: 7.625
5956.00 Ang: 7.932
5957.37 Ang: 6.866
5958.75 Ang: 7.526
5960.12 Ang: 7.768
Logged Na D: 2.7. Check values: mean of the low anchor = 7.79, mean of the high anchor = 7.59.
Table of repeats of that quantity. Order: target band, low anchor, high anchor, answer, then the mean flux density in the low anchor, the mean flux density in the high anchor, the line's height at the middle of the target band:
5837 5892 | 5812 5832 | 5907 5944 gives 0.7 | 7.96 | 7.26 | 7.67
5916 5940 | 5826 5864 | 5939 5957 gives 1.5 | 7.91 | 7.88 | 7.89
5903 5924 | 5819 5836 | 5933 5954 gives 1.8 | 8.02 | 7.74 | 7.81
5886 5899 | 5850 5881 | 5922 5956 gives 2.2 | 7.75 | 7.63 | 7.71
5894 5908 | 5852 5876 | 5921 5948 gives 0.7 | 7.83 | 7.6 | 7.71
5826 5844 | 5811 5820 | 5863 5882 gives -0.5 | 8.02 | 7.77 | 7.94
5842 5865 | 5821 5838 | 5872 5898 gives -0.4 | 8.09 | 6.97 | 7.61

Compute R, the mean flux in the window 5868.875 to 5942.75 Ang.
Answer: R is 7.23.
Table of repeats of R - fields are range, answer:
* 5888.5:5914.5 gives 6.79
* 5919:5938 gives 7.29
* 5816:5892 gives 7.71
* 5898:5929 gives 7.21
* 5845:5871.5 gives 7.71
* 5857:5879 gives 7.75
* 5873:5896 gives 6.96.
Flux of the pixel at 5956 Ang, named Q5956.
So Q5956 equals 7.932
